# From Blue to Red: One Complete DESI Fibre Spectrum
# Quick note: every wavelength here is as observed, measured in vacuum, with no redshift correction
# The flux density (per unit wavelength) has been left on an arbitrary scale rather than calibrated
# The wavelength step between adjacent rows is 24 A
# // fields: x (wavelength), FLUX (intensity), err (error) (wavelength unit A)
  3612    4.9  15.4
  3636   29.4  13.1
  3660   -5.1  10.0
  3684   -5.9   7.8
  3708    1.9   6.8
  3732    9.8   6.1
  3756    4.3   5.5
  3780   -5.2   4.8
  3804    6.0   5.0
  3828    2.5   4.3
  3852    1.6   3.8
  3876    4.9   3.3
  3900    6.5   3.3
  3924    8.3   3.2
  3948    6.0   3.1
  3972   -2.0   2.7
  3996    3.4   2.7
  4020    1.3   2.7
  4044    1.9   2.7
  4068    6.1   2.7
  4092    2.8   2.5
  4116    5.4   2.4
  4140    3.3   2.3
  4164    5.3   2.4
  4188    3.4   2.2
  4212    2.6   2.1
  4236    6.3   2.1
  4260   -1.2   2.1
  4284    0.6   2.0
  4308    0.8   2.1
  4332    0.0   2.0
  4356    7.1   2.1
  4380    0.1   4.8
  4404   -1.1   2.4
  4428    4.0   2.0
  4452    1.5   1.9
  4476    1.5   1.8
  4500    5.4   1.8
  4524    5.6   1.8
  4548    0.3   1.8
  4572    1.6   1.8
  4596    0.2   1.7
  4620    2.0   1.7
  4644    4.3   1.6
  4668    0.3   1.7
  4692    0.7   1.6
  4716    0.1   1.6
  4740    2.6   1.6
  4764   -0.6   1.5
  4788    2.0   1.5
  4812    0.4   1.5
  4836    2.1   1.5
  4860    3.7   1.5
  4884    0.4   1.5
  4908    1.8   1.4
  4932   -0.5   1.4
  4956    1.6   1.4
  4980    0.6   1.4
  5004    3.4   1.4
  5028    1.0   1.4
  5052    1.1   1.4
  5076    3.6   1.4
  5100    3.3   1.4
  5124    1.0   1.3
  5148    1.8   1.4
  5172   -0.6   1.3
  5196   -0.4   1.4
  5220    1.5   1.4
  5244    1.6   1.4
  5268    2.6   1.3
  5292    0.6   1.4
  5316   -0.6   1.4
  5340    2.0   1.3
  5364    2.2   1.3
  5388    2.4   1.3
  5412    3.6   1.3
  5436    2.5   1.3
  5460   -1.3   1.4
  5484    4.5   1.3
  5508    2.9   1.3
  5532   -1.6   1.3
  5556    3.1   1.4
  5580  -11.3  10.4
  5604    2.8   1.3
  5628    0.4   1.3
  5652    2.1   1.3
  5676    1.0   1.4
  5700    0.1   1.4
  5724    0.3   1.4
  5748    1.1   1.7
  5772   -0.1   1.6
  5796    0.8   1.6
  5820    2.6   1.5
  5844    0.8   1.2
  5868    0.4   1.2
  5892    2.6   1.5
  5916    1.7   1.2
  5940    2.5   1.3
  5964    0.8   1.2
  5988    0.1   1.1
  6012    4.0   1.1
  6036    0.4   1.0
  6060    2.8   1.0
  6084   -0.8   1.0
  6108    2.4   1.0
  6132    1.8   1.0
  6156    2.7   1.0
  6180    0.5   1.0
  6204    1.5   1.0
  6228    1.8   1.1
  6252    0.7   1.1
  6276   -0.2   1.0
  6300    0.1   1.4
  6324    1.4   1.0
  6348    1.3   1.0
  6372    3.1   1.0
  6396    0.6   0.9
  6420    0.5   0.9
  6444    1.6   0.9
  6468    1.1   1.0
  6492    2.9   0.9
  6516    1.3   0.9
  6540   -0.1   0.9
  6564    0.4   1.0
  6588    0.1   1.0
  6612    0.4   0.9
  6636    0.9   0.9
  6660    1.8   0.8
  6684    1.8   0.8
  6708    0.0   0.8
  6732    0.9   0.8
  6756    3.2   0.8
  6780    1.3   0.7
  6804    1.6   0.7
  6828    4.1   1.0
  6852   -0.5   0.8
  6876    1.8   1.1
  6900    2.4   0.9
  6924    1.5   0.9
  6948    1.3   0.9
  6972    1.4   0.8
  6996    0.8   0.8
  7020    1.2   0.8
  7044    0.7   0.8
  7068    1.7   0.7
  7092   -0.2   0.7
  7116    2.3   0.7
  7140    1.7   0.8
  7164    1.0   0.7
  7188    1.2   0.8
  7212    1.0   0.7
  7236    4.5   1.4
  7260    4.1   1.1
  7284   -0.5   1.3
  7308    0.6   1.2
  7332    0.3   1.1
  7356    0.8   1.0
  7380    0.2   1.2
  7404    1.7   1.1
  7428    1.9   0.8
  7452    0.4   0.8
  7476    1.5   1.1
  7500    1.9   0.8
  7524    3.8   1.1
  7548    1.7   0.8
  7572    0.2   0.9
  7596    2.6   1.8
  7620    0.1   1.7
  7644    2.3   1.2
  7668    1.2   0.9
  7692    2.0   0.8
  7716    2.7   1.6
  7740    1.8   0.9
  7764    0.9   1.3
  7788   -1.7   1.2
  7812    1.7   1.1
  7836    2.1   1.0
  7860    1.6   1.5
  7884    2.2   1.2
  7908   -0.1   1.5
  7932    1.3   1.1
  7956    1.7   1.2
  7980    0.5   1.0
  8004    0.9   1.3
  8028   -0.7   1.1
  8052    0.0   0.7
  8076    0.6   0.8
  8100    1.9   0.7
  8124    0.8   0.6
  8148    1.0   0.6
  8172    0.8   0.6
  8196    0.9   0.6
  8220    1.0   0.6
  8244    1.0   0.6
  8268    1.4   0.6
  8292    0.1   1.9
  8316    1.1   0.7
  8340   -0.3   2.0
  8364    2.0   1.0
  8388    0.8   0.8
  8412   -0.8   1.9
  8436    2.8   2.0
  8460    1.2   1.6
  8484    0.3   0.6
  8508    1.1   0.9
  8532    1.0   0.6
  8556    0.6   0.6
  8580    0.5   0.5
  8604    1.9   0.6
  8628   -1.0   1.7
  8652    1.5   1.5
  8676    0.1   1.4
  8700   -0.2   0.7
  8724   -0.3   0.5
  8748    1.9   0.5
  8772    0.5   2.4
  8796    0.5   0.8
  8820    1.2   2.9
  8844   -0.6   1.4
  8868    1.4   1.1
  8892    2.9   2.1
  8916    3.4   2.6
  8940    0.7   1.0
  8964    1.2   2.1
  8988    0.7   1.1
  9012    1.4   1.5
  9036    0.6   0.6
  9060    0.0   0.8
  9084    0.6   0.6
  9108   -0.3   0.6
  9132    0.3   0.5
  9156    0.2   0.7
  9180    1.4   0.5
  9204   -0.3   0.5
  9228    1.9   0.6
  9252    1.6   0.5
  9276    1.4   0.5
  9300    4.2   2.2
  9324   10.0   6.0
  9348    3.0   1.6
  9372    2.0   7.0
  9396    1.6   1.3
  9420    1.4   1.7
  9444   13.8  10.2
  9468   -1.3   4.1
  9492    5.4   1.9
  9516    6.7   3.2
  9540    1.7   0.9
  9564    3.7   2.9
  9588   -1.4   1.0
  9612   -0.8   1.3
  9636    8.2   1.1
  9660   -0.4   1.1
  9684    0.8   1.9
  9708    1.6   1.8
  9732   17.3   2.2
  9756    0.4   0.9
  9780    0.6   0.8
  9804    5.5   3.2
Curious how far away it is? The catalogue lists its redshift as 0.943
